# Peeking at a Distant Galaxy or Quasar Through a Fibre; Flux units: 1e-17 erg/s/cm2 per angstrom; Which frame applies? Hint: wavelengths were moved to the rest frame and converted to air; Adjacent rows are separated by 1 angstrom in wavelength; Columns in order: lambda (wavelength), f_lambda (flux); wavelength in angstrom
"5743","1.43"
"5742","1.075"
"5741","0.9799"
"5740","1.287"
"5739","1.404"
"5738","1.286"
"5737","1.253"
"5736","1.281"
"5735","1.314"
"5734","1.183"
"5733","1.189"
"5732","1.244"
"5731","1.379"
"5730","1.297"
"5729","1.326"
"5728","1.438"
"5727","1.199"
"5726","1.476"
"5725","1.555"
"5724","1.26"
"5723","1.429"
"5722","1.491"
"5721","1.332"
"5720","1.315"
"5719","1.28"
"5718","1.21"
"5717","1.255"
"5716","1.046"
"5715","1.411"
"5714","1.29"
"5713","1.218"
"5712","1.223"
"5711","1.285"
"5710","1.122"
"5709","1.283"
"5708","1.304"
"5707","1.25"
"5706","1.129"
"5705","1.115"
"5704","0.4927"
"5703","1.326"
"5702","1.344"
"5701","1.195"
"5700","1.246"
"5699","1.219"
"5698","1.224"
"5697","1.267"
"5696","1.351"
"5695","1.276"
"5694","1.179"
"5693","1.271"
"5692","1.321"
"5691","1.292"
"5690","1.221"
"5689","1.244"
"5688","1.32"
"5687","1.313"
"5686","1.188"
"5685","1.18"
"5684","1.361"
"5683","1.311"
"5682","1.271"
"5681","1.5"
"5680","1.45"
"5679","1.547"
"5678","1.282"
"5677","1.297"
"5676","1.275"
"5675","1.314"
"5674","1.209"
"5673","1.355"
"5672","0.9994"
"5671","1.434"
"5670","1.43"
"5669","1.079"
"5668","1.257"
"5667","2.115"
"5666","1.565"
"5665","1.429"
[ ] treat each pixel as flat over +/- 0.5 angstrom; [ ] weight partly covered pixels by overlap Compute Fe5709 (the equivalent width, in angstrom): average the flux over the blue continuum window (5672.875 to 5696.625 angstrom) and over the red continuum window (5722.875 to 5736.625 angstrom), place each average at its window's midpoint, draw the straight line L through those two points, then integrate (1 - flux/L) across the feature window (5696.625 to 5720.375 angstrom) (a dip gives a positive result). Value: 1.9 angstrom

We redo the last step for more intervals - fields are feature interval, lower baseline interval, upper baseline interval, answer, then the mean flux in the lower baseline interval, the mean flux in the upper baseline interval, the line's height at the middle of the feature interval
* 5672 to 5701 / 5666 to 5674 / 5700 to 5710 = -0.3 angstrom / 1.38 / 1.16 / 1.28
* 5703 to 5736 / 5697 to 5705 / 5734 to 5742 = -1.7 angstrom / 1.15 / 1.24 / 1.2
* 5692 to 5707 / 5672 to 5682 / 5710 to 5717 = 1.0 angstrom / 1.34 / 1.24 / 1.28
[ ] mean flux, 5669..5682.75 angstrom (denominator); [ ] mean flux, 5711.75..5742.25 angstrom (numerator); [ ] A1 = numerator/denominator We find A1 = 1.0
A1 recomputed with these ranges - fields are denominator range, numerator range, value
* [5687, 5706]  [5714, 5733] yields 1.09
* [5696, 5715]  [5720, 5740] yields 1.10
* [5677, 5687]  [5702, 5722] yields 0.91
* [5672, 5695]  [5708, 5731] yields 1.01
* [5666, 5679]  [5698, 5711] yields 0.87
